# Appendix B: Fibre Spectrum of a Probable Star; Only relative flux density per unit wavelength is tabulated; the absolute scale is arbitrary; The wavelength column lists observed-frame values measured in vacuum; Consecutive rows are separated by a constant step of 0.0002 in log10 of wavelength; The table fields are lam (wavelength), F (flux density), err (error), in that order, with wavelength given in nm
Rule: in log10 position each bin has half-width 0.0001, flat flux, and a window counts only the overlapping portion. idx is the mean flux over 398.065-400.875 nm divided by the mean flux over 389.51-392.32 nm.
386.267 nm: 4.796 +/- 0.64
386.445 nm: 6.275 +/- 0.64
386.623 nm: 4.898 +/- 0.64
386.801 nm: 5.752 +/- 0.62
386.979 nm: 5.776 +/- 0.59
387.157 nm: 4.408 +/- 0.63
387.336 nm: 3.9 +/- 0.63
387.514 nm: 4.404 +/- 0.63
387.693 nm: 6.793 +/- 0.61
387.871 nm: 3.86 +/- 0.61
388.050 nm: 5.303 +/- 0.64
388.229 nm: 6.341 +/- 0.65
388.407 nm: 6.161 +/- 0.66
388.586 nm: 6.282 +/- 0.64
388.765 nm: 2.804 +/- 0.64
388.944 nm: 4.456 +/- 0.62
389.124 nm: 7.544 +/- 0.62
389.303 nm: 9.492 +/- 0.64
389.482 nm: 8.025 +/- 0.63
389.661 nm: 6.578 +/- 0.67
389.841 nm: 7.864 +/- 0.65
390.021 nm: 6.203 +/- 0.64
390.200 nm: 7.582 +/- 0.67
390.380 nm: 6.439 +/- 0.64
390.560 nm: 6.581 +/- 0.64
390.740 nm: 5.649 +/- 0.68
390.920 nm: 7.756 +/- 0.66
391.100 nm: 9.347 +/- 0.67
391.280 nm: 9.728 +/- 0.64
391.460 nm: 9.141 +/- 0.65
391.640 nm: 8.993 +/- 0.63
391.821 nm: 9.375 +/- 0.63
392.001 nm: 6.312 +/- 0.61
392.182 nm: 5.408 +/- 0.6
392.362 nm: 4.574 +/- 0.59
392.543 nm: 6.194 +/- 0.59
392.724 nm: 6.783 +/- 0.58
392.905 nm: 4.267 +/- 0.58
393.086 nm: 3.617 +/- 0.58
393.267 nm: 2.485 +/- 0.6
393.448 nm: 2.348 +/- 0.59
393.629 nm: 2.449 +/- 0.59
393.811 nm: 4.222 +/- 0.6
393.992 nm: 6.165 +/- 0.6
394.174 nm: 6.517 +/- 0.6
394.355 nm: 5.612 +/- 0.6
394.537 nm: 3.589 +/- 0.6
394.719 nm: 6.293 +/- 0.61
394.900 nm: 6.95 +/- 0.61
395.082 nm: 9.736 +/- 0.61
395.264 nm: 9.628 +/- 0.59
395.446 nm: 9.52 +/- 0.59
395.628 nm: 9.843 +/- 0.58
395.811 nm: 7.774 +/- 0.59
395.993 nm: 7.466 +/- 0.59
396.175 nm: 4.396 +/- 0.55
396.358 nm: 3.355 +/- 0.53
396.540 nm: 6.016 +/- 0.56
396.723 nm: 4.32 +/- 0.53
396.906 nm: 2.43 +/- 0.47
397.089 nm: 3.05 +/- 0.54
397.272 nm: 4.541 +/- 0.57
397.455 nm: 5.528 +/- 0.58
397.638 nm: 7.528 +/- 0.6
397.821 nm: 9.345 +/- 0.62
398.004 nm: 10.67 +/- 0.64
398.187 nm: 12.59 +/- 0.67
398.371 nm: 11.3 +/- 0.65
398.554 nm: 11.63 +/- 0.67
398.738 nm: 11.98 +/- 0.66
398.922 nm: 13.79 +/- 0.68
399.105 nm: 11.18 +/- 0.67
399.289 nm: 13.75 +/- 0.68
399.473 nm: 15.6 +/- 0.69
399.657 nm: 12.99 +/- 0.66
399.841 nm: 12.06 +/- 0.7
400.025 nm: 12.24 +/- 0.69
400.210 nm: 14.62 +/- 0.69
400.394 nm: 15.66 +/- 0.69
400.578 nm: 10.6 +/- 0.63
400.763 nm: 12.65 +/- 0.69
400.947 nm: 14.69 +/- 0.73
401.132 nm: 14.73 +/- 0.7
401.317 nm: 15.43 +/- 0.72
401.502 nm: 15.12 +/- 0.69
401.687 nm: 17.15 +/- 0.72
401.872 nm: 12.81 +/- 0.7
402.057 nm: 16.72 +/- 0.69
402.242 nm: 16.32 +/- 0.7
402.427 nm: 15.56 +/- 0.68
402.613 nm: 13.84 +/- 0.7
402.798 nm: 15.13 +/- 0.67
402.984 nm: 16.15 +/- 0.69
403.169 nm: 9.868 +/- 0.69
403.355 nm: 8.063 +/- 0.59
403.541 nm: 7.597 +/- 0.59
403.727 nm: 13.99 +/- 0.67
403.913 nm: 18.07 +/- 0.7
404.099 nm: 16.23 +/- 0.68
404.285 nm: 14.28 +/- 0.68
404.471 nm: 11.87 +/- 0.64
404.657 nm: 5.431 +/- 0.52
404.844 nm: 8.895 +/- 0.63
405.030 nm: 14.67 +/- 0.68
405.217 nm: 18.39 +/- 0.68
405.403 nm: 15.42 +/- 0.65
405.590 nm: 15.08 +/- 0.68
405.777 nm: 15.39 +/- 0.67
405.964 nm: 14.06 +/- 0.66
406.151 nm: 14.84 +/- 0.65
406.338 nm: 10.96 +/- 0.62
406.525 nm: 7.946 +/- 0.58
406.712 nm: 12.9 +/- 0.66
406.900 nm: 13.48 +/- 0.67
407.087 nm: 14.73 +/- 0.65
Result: 1.71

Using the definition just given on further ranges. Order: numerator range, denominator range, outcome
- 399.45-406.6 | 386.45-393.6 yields 2.23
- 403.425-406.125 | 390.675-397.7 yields 2.21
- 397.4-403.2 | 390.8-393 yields 1.81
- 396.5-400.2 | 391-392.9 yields 1.32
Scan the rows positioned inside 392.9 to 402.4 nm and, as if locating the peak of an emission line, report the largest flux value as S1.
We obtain 17.15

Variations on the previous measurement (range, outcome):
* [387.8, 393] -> 9.728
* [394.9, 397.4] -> 9.843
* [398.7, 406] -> 18.39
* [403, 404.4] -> 18.07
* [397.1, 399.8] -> 15.6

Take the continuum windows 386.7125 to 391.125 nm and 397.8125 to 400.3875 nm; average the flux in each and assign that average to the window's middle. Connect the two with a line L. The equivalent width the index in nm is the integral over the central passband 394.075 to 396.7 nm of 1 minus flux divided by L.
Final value 0.87 nm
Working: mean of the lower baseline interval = 6.17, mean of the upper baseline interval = 12.6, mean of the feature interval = 6.84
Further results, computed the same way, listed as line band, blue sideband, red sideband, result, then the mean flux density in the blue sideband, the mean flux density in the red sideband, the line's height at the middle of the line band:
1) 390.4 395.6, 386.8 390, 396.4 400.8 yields 0.87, 5.89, 10.2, 7.81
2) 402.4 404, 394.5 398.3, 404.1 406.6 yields -0.20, 6.96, 13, 11.6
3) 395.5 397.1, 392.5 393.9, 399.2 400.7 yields 0.48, 3.97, 13.4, 8.31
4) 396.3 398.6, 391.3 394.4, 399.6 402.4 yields 0.79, 5.65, 14.3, 10.5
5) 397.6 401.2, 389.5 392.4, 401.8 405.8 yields -0.32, 7.41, 13.6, 11.5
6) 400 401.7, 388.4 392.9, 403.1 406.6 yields -0.48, 6.97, 12.7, 11.1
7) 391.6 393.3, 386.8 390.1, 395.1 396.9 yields 0.15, 5.9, 6.82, 6.39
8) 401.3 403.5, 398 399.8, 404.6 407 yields -0.23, 12.6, 13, 12.8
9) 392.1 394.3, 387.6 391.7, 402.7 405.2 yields 0.98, 6.9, 12.5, 8.29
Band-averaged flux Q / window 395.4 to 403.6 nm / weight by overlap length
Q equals 11.1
